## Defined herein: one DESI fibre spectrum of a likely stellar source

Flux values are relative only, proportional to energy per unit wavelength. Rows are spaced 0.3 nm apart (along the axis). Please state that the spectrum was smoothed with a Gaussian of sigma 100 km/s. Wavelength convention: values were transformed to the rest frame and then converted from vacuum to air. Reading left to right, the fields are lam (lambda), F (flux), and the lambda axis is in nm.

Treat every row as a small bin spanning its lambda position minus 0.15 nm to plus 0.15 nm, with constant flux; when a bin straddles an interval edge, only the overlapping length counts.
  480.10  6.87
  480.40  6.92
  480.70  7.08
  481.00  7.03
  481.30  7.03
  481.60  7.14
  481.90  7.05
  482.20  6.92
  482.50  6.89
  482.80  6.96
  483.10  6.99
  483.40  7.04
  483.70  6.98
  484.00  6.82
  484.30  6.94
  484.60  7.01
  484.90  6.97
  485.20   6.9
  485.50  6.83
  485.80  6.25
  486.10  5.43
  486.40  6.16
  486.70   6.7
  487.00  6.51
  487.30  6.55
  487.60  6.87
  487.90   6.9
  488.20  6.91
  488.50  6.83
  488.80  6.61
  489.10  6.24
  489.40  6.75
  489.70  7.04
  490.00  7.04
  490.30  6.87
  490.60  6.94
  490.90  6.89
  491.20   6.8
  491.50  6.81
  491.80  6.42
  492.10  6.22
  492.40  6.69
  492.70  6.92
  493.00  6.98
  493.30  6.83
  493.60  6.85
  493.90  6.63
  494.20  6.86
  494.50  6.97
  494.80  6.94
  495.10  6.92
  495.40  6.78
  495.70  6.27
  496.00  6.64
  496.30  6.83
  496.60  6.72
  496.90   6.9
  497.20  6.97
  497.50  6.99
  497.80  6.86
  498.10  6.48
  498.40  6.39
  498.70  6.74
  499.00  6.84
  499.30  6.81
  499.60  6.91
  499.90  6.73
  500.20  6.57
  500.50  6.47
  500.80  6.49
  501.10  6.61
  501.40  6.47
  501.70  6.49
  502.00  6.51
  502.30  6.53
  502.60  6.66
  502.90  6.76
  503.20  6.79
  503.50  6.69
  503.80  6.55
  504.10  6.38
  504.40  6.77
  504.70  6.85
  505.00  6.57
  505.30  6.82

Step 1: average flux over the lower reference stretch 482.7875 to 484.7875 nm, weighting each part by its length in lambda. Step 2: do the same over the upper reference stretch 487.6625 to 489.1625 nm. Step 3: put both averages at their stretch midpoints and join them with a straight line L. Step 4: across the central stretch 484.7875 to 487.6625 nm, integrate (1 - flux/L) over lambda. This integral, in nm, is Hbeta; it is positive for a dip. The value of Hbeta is 0.14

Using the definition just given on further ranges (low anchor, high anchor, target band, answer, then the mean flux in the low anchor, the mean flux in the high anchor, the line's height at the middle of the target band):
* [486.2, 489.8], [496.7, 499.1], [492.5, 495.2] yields -0.06 nm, 6.65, 6.77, 6.72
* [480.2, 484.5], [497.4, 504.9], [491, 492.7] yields 0.05 nm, 6.98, 6.65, 6.82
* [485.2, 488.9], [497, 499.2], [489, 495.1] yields -0.13 nm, 6.56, 6.76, 6.65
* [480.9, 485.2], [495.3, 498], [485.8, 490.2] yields 0.19 nm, 6.98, 6.77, 6.9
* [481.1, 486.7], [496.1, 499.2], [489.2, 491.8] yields -0.03 nm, 6.79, 6.77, 6.78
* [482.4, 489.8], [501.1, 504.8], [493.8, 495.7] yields -0.04 nm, 6.72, 6.62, 6.67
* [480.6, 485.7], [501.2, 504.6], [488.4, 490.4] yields 0.03 nm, 6.97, 6.6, 6.85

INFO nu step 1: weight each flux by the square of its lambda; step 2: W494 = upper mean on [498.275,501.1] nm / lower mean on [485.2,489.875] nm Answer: 1.06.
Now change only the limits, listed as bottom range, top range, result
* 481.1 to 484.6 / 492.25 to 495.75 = 1.02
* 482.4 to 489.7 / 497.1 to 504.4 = 1.05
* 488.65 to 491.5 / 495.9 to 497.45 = 1.03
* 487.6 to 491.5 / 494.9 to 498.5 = 1.02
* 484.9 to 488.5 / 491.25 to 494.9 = 1.05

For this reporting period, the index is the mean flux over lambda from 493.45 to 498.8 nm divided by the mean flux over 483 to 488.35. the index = 1.0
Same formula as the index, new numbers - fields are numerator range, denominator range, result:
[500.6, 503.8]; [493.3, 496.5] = 0.97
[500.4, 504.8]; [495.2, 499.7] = 0.98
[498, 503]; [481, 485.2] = 0.95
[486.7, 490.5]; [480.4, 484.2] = 0.97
